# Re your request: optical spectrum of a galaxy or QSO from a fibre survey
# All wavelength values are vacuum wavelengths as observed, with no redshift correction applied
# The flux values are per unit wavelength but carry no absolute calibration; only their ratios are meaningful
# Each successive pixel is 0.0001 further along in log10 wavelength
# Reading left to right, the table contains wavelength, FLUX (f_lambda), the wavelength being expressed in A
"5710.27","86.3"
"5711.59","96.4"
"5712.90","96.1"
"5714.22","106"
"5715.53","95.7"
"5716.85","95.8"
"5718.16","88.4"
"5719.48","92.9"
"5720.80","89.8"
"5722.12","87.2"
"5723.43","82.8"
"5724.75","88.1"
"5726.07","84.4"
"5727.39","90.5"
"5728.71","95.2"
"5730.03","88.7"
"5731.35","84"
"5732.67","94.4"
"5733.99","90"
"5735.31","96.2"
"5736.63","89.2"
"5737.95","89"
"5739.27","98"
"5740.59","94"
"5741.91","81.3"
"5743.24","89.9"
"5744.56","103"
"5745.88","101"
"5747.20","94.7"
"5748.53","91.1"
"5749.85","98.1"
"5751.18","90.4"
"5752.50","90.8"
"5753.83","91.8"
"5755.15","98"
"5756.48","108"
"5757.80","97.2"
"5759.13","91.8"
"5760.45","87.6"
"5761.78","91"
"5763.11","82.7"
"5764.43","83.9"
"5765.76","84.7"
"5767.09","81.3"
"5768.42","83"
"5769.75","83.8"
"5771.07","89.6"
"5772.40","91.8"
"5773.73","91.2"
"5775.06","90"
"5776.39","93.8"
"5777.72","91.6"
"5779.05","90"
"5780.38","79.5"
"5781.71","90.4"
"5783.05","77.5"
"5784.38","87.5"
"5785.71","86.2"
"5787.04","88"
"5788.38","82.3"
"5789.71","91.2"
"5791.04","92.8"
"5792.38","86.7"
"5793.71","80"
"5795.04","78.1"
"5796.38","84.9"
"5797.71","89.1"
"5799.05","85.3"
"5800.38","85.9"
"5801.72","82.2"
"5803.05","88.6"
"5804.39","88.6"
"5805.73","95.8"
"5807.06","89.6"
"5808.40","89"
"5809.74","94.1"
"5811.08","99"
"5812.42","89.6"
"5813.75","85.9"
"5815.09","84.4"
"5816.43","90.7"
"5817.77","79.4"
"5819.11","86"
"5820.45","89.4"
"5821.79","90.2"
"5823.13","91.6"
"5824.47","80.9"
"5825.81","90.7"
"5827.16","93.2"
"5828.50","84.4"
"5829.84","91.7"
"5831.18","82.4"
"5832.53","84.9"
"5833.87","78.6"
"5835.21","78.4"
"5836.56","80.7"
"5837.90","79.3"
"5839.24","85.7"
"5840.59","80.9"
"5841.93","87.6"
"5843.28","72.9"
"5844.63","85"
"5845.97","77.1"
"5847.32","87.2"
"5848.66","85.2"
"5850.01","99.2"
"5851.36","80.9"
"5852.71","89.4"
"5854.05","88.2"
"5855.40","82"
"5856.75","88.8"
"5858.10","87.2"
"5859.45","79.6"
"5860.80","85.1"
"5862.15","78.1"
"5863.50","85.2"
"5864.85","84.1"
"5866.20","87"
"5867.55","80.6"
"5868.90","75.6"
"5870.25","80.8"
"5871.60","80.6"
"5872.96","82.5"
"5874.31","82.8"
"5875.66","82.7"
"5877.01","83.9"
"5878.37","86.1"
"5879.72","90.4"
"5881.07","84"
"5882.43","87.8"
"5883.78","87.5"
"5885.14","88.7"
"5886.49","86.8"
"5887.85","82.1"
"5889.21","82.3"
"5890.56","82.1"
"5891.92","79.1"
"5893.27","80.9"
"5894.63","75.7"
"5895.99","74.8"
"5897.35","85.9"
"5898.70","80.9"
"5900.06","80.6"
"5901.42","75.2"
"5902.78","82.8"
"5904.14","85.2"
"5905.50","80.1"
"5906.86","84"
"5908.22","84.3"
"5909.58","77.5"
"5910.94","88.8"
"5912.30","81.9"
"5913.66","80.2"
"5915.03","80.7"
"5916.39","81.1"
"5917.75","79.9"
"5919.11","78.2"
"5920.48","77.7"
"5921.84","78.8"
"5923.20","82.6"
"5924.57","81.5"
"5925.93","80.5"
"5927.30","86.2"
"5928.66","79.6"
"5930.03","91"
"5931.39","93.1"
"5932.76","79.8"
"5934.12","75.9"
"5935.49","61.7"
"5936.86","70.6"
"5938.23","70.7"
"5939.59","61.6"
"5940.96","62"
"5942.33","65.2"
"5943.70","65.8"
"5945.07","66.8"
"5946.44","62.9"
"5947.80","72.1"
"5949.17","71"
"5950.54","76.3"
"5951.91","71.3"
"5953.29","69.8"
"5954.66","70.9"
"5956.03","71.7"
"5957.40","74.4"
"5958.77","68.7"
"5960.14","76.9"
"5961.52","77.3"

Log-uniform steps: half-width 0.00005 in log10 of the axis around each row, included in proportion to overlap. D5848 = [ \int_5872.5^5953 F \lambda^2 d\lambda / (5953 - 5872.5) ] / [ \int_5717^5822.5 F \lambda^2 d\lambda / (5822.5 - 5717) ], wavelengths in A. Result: 0.9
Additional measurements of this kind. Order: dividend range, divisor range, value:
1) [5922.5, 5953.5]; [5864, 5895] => 0.90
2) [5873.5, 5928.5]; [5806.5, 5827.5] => 0.95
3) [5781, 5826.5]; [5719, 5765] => 0.97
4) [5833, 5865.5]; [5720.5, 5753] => 0.95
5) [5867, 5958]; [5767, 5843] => 0.94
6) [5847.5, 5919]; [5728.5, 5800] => 0.97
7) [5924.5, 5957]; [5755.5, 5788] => 0.88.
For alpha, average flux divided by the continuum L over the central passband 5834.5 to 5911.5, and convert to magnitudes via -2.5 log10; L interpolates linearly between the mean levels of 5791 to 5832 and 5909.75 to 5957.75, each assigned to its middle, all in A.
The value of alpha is -0.02 mag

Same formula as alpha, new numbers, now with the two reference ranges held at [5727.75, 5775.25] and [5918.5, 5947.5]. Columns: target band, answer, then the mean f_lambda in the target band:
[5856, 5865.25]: -0.03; 84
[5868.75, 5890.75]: -0.06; 84.2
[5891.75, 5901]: -0.02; 79.6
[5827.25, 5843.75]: 0.01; 82.8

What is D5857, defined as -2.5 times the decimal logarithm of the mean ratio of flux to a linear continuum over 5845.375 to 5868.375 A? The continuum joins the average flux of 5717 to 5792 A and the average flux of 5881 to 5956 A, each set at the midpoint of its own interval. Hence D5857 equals -0.03 mag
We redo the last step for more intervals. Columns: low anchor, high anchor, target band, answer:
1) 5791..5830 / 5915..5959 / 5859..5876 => 0.00 mag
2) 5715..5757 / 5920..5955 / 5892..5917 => -0.06 mag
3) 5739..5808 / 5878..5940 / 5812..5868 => 0.00 mag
